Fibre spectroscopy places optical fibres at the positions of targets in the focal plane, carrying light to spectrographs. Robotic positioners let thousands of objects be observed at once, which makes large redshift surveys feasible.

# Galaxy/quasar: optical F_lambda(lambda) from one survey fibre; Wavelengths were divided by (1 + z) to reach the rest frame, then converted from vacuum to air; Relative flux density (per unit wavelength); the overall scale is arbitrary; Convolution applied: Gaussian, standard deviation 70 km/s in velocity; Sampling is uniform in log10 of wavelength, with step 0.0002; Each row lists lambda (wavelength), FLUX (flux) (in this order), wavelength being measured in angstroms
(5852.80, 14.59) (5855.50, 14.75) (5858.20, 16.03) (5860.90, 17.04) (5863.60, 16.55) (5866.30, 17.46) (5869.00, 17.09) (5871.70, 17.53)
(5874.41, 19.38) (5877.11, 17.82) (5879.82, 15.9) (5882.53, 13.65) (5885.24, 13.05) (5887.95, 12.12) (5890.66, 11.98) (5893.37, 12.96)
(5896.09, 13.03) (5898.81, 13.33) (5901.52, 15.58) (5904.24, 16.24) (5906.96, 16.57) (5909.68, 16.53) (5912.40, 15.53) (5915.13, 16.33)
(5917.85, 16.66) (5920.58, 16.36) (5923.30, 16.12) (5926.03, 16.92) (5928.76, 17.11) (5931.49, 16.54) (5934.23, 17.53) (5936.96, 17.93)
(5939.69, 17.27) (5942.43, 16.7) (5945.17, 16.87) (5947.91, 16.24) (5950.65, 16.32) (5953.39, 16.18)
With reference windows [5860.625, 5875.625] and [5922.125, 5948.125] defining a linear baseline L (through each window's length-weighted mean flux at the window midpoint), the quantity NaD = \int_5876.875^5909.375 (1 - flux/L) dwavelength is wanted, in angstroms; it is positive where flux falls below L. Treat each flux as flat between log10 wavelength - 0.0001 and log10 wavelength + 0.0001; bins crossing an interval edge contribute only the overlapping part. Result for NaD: 5.6 angstroms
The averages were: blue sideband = 17.5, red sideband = 17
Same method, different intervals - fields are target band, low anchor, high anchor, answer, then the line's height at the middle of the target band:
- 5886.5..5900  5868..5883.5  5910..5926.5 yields 3.25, 16.7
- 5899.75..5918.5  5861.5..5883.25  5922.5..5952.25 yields 0.90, 16.9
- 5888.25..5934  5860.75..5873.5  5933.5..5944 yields 4.85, 17.3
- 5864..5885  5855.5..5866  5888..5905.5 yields -1.85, 15.4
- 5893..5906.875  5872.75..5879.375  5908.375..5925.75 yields 2.05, 17.1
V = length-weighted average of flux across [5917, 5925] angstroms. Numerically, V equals 16.4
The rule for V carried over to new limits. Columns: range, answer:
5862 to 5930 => 15.7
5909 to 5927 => 16.3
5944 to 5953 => 16.4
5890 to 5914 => 14.7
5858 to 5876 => 17.4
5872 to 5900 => 14.4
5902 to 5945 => 16.7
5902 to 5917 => 16.2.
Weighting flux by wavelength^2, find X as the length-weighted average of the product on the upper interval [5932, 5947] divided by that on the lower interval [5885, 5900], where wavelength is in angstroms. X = 1.37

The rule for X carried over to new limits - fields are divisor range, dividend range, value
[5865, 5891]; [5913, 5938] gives 1.08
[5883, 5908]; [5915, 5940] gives 1.23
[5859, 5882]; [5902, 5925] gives 0.96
